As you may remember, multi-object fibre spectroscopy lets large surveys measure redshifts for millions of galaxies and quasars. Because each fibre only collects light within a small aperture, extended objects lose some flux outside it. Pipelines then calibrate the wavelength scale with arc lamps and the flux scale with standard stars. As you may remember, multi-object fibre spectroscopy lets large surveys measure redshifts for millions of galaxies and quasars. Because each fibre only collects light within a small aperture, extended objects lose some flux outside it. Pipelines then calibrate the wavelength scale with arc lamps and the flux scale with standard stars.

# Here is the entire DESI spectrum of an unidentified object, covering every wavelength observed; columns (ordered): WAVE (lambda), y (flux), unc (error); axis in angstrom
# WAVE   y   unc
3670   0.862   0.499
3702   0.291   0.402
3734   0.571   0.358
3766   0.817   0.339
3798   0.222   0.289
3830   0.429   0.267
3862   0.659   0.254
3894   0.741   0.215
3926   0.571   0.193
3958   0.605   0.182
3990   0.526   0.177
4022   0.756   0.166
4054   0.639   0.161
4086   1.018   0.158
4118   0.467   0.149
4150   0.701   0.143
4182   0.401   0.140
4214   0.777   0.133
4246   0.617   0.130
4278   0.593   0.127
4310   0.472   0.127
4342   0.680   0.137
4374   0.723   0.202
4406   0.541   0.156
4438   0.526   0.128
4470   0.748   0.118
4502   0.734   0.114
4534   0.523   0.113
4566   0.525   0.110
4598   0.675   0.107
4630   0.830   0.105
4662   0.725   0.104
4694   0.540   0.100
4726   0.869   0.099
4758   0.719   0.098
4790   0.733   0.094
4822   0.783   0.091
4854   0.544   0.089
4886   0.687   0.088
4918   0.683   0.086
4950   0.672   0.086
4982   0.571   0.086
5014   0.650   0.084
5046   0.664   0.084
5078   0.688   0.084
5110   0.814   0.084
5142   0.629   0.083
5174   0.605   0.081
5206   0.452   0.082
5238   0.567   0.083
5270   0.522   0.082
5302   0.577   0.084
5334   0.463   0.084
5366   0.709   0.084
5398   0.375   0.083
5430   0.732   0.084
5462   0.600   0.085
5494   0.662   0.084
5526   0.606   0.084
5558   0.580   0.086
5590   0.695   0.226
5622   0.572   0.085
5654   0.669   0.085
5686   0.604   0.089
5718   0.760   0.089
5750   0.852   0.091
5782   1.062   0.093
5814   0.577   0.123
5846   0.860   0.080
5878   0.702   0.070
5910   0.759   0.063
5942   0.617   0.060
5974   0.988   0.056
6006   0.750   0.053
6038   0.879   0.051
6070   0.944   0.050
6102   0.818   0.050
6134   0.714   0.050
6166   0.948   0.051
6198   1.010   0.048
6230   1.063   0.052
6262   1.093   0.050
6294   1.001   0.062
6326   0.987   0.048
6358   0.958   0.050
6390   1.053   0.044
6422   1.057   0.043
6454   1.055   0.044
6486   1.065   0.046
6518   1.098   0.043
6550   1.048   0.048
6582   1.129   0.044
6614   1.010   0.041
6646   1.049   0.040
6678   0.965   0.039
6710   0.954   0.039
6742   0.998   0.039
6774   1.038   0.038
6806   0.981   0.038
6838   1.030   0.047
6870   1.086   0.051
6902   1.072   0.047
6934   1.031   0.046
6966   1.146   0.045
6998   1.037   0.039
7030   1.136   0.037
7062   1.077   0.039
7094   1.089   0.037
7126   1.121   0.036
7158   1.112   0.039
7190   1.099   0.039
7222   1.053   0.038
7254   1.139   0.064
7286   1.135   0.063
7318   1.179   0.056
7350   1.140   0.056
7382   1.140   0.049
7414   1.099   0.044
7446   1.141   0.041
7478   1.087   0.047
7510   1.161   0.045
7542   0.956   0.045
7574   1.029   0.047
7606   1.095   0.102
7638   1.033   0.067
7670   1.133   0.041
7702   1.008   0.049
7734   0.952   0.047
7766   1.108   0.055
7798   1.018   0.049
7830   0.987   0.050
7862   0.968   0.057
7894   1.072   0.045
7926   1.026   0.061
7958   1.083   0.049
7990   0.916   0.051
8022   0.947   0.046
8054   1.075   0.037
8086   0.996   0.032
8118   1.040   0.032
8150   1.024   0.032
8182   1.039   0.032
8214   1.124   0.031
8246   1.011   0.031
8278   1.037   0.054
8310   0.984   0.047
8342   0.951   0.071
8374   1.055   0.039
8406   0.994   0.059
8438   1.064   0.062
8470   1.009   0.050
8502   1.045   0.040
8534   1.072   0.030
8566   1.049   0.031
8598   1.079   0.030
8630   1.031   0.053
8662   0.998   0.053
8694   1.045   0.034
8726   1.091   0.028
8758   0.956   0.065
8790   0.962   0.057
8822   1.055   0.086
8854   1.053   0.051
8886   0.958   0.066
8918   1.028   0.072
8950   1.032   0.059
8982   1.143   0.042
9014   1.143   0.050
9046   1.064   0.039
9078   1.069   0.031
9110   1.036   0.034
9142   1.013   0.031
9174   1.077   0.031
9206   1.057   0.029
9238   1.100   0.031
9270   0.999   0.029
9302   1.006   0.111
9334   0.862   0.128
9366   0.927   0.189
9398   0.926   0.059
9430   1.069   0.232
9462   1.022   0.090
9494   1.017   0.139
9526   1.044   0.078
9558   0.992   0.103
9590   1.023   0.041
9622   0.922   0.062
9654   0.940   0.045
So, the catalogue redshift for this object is 0.55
